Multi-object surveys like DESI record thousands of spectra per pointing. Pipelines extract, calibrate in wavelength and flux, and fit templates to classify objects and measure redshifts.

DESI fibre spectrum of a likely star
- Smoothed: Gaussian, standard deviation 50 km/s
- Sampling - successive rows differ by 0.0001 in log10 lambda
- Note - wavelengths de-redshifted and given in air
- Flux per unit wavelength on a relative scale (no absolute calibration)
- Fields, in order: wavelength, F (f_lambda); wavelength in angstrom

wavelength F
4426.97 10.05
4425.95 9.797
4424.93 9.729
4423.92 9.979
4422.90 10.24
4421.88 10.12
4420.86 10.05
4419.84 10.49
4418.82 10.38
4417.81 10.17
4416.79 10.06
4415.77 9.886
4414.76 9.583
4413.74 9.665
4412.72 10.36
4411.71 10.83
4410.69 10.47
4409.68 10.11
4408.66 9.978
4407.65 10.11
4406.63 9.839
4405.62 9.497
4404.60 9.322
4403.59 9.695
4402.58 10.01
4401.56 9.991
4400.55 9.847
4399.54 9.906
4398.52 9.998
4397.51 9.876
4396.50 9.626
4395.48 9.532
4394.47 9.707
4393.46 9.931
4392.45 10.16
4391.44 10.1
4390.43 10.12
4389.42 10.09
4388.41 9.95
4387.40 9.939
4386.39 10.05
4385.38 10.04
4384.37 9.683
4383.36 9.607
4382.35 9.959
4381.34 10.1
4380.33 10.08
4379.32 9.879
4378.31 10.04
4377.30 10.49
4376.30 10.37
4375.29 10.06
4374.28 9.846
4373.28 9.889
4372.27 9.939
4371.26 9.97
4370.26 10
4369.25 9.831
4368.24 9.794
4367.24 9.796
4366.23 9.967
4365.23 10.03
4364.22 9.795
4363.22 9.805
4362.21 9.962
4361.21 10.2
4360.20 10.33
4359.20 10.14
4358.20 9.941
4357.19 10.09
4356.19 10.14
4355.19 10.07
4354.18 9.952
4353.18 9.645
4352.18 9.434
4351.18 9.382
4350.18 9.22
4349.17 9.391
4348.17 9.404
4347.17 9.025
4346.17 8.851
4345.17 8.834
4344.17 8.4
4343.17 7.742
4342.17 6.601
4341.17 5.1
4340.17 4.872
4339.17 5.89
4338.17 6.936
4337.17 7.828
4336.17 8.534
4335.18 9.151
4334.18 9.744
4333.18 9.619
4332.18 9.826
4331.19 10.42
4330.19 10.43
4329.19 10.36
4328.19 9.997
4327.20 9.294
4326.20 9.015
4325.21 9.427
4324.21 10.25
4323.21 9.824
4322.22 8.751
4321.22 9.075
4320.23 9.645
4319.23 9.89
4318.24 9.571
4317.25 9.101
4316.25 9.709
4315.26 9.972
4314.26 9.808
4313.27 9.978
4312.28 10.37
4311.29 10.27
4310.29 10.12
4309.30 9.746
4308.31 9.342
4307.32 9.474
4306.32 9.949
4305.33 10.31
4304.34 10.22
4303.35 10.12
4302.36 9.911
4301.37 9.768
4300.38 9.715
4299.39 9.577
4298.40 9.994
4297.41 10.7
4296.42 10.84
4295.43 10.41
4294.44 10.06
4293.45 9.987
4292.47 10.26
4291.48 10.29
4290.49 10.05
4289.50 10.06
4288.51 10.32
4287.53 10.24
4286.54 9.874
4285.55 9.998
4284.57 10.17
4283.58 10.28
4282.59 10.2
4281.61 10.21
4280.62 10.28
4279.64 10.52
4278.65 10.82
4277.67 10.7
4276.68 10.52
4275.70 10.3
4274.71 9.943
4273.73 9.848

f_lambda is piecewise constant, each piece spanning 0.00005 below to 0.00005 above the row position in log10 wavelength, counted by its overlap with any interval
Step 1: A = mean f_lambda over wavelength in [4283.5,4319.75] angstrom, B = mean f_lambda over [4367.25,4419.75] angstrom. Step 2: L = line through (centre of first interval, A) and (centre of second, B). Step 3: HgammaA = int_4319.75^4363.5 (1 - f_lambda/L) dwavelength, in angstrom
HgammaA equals 3.9 angstrom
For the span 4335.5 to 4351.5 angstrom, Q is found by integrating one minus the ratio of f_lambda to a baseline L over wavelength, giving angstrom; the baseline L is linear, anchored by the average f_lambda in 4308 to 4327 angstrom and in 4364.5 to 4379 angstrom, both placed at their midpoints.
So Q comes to 3.2 angstrom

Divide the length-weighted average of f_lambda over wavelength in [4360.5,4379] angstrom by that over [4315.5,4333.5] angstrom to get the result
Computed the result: 1.0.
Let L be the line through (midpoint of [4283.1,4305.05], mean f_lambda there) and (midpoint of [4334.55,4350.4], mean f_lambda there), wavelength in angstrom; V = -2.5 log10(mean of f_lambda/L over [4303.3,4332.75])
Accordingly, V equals -0.09 mag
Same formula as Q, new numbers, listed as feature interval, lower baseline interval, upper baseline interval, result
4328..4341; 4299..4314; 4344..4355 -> 1.2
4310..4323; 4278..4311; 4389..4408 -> 0.5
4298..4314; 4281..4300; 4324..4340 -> -0.3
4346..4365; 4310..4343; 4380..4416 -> -0.7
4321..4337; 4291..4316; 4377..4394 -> 0.7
